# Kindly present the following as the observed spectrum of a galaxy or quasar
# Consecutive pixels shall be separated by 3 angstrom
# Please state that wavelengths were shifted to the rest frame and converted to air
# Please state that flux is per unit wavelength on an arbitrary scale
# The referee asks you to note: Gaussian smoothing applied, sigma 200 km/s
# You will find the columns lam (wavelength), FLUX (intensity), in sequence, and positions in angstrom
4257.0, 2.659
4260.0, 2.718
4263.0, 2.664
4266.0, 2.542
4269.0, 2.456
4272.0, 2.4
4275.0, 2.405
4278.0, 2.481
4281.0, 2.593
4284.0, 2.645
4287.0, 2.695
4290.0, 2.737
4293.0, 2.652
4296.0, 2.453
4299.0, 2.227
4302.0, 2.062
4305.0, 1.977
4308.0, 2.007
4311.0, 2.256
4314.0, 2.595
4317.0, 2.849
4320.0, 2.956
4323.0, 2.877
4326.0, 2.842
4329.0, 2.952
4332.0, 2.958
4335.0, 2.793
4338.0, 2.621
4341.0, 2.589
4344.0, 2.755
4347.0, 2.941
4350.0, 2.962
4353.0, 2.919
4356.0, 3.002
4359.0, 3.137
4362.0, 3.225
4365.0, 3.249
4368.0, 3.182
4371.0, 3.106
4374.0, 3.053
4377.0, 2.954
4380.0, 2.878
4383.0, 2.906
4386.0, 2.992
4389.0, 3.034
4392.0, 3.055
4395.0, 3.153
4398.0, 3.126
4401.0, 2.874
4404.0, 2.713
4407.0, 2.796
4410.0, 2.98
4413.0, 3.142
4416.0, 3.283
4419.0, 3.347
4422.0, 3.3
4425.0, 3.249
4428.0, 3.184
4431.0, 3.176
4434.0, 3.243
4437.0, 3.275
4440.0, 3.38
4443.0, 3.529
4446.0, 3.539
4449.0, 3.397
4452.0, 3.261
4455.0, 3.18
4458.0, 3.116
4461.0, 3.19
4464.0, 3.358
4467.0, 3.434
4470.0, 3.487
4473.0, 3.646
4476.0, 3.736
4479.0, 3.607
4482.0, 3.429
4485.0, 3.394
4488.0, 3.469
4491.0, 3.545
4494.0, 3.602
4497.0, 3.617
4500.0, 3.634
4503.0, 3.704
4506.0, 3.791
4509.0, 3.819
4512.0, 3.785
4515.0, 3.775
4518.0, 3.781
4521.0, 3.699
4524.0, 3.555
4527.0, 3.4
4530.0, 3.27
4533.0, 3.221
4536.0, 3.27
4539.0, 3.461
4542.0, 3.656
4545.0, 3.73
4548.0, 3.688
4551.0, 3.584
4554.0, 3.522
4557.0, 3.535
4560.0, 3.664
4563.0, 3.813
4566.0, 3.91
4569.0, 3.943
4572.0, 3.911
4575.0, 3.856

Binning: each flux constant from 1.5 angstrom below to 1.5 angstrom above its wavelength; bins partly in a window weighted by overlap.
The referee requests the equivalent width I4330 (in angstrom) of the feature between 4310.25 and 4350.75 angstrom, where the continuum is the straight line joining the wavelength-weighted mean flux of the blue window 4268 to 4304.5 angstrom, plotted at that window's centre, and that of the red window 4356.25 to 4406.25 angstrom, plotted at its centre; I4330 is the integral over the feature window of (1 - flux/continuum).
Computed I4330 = -0.8 angstrom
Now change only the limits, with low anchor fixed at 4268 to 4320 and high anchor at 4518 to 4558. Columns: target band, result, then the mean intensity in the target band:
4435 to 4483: -3.6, 3.41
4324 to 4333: -1.1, 2.91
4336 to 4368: -2.8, 2.95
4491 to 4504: -1.1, 3.63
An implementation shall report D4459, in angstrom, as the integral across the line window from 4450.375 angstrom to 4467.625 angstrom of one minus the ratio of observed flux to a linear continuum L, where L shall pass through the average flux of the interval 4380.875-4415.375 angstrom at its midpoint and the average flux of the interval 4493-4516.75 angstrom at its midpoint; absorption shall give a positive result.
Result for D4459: 0.8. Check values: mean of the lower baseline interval 2.99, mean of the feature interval 3.25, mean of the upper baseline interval 3.72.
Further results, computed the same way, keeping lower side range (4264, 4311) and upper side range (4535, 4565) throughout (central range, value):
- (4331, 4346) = -0.5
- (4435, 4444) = -0.8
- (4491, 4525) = -2.9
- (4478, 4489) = -0.6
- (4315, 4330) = -1.8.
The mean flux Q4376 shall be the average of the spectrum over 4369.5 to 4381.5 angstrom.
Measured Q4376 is 3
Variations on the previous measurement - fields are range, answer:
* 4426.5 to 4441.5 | 3.25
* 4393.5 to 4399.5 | 3.14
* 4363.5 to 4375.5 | 3.15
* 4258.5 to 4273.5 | 2.56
